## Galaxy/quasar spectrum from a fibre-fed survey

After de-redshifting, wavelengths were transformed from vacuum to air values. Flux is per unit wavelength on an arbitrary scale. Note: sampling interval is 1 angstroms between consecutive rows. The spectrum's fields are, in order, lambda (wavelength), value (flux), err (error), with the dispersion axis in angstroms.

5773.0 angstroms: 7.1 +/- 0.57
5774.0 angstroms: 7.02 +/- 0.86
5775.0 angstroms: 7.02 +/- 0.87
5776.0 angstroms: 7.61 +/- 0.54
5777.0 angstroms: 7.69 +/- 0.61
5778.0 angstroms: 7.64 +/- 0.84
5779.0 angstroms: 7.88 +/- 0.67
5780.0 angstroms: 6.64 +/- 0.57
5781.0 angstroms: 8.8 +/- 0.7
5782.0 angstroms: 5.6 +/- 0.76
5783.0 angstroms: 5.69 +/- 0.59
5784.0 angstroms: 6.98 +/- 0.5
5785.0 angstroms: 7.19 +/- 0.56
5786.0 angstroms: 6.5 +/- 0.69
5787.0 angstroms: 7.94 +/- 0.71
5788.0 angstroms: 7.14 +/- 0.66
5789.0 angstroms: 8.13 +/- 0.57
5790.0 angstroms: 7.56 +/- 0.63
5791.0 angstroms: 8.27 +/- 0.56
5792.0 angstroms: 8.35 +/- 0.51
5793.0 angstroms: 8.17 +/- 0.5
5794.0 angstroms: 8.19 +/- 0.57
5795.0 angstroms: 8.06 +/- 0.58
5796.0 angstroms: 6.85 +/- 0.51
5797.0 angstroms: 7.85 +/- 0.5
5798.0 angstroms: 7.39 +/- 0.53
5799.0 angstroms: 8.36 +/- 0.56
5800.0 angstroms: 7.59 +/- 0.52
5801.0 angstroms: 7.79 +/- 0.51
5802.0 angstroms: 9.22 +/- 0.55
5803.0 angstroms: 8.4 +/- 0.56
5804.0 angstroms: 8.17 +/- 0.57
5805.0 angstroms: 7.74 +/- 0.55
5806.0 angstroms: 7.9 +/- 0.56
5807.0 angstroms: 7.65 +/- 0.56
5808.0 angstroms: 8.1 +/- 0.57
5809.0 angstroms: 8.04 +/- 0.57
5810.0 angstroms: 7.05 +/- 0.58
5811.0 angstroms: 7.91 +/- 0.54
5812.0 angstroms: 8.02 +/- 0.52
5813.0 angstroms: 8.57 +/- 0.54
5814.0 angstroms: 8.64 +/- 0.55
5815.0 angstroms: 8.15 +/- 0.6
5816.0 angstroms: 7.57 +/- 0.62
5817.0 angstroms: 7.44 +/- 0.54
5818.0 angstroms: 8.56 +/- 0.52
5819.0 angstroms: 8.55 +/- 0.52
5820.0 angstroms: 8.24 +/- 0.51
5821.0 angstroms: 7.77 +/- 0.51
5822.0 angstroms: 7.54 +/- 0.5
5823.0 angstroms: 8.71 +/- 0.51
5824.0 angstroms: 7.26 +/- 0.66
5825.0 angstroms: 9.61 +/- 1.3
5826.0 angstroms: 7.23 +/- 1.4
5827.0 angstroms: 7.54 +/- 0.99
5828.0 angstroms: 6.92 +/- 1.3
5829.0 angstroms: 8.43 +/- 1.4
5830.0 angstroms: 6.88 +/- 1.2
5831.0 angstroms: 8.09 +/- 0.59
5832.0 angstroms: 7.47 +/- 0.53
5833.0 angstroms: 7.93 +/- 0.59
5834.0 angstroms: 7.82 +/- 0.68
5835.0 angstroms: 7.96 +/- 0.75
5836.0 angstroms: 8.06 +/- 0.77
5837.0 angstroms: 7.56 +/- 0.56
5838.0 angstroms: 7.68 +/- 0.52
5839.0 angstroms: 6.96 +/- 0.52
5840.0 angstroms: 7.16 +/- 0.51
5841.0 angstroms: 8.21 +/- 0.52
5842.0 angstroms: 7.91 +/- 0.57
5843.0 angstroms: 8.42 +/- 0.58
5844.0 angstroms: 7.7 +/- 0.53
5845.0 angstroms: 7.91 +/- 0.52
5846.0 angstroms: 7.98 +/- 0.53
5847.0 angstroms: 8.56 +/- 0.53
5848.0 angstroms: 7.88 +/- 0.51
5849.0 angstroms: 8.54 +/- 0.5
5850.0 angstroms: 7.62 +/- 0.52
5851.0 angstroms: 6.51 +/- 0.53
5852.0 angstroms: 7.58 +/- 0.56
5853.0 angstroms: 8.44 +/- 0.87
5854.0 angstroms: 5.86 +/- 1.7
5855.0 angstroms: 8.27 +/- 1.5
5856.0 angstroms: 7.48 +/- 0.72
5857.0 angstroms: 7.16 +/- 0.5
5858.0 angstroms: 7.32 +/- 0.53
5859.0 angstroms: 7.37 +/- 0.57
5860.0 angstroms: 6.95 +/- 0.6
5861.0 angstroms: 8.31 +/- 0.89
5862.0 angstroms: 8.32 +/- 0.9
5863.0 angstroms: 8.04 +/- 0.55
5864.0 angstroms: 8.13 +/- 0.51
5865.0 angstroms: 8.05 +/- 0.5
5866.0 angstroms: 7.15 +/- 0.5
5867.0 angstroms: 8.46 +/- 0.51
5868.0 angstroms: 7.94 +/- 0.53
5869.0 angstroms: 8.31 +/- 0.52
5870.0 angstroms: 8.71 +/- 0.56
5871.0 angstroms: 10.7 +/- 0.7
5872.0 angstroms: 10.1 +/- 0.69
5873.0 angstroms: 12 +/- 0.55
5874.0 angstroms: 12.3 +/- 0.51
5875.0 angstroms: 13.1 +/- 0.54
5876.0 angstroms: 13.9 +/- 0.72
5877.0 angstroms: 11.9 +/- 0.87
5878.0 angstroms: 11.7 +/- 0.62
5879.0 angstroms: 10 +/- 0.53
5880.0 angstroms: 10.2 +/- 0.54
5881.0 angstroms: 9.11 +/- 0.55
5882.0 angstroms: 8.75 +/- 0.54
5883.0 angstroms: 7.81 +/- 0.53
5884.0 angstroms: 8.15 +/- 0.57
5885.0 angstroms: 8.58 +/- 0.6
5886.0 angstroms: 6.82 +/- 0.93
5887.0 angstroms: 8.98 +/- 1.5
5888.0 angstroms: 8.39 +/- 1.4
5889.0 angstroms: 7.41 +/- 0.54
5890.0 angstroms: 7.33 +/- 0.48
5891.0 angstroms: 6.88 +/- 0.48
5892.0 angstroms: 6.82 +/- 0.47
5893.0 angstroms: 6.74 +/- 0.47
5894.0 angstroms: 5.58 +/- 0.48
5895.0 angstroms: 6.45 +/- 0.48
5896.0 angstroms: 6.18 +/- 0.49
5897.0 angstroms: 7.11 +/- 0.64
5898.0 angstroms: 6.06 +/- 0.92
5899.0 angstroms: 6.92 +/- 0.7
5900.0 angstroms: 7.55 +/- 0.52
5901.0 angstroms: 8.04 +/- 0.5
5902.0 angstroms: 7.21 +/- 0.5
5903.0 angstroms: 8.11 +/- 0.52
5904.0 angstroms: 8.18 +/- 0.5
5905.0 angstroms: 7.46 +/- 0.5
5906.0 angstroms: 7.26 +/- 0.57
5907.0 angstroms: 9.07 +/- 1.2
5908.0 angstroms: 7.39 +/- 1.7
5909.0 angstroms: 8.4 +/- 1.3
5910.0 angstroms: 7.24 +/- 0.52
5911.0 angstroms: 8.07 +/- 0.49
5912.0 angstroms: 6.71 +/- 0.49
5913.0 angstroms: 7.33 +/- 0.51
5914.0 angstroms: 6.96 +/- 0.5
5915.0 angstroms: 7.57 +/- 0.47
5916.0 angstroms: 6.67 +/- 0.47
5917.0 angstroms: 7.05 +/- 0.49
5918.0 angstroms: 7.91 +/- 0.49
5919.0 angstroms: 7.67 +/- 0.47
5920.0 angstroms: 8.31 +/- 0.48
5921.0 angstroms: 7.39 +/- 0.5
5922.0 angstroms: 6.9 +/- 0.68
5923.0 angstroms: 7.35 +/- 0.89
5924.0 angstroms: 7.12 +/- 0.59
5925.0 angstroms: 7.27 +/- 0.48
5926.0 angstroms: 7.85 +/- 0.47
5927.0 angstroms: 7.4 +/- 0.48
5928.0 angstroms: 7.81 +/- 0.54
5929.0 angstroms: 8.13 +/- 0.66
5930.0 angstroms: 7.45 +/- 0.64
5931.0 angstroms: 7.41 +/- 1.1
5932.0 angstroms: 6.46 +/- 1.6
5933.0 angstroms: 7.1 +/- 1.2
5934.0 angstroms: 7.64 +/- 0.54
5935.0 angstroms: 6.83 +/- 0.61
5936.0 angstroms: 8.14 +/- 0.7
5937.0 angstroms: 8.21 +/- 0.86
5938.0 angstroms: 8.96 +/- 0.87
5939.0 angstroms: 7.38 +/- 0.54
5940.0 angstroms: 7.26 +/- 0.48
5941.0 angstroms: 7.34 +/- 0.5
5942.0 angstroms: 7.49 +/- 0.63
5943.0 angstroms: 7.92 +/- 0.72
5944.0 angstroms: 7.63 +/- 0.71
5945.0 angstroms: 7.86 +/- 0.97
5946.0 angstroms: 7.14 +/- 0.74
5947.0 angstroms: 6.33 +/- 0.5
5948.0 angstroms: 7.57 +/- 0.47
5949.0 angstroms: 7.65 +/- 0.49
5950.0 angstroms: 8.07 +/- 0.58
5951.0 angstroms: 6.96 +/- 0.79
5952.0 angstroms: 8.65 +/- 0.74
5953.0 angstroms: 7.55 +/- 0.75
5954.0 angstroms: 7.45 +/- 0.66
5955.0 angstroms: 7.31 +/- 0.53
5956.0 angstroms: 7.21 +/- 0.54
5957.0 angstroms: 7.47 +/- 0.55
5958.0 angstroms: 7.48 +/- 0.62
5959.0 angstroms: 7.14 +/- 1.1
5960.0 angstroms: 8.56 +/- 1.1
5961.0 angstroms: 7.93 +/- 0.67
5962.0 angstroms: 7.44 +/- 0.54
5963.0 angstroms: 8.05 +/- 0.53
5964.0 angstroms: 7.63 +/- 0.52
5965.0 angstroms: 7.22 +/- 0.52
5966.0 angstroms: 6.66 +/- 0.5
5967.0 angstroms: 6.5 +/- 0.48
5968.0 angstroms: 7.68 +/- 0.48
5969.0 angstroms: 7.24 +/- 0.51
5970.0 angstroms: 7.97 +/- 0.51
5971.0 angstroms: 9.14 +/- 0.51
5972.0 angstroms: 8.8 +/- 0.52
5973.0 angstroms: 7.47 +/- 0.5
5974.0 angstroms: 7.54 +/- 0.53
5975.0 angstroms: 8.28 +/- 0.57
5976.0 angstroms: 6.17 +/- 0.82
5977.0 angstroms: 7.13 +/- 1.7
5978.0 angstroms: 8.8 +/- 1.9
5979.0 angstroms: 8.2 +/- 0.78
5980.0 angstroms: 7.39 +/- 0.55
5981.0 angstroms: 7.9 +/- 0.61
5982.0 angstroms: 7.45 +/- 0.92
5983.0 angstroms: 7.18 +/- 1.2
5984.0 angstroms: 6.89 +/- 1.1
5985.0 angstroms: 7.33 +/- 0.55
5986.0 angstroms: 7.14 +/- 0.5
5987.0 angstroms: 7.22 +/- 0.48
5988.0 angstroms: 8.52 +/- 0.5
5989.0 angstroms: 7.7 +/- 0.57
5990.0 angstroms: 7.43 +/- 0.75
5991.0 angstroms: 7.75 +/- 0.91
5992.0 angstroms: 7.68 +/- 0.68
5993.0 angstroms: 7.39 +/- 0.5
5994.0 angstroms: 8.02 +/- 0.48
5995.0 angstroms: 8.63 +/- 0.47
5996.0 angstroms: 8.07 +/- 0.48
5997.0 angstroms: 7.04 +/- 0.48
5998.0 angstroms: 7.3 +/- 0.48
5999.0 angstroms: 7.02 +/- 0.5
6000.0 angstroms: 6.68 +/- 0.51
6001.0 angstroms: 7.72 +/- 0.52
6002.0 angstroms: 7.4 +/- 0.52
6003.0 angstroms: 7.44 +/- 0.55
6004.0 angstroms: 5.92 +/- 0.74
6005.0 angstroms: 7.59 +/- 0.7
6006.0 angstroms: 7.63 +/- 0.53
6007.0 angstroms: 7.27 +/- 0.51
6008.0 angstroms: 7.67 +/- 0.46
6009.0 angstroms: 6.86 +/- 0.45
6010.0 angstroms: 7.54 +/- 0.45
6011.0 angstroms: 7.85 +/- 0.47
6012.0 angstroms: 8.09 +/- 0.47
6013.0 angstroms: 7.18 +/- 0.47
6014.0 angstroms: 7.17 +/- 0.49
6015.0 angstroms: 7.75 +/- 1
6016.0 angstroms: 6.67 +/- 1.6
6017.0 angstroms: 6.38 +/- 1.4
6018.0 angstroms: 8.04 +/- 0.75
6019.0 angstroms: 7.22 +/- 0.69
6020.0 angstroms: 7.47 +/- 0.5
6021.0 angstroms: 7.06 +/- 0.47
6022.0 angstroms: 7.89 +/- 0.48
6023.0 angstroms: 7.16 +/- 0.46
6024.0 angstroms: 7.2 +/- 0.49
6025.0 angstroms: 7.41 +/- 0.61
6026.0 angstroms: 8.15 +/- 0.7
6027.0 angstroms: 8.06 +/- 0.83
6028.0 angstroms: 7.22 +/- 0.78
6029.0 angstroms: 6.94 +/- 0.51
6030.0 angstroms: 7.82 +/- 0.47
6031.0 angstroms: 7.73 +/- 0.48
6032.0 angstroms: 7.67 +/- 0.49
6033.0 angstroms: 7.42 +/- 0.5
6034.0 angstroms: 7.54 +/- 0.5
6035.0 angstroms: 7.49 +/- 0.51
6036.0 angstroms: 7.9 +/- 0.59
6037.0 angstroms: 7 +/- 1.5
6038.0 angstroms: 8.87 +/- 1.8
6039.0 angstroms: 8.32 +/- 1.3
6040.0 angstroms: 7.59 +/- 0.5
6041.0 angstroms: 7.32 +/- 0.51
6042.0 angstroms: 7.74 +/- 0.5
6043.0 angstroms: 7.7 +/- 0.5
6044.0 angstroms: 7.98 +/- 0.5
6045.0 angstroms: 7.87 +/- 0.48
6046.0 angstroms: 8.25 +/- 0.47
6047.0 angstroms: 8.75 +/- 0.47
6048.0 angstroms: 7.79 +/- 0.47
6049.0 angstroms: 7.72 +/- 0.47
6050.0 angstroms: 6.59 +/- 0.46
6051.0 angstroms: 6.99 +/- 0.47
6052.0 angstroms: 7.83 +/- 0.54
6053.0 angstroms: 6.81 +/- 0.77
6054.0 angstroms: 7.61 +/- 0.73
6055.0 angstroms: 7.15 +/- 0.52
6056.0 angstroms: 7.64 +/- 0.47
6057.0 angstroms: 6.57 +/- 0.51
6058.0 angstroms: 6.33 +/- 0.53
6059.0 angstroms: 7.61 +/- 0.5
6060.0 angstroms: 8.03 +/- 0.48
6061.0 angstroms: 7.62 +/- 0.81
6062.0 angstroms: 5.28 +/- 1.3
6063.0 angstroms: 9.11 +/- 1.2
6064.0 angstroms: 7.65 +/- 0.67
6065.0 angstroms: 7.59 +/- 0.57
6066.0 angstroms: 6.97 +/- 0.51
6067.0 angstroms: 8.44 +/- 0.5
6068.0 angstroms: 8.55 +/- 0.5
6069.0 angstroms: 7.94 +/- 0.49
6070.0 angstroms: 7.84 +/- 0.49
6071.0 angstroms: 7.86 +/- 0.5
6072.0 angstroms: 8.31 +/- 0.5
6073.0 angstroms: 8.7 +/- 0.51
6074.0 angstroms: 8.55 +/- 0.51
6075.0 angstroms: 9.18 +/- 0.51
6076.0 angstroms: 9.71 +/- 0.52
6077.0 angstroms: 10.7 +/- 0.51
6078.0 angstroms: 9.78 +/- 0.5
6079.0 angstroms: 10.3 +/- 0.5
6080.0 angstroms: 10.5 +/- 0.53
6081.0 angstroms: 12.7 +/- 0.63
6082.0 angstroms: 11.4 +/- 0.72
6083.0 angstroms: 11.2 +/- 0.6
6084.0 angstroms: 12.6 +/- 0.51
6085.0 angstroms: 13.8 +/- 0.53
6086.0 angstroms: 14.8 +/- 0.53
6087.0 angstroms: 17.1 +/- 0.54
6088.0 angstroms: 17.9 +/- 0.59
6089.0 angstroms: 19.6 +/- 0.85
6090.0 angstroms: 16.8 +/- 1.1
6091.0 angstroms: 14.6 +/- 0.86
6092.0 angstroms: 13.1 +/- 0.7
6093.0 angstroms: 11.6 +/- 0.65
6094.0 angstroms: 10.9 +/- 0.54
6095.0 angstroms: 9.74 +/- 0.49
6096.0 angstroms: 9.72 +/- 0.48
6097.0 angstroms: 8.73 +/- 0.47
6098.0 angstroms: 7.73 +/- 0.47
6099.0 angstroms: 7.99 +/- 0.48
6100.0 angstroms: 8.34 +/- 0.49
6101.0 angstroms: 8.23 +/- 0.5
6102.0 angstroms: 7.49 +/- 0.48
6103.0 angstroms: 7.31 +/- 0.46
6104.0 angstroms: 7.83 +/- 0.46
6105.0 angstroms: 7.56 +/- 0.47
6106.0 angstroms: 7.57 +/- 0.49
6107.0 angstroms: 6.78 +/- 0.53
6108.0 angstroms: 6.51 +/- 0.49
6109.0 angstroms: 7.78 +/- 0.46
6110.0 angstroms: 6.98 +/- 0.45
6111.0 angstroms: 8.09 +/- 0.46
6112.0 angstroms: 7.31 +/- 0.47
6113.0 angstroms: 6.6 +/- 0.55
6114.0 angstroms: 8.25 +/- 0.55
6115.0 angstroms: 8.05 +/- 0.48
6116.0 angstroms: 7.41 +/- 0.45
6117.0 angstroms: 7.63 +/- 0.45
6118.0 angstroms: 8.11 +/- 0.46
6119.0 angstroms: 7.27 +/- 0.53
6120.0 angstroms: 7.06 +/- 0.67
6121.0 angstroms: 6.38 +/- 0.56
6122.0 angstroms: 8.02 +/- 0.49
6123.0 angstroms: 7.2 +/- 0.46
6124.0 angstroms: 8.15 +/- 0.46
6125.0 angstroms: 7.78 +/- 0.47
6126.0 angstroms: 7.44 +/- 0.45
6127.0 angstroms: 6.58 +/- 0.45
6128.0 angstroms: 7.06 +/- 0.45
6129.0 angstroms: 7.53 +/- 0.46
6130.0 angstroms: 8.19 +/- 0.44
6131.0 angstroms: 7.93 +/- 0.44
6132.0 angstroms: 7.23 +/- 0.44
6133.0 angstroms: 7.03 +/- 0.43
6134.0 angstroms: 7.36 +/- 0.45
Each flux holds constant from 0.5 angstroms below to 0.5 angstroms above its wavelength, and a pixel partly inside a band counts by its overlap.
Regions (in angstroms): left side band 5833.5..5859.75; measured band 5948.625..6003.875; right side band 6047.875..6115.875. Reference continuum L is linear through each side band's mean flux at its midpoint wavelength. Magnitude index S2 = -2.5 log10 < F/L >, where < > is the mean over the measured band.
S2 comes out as 0.13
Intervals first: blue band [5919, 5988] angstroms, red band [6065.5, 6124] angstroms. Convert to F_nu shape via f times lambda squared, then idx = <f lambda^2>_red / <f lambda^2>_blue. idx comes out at 1.3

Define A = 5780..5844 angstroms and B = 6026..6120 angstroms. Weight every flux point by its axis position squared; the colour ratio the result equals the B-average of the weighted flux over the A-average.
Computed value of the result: 1.24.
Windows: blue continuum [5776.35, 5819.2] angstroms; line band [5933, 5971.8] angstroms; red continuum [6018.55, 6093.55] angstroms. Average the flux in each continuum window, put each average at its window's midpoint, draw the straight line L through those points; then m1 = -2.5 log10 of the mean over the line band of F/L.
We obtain 0.122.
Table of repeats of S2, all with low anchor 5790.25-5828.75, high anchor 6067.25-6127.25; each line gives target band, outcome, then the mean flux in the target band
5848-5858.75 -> 0.10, 7.49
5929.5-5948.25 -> 0.16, 7.48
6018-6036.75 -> 0.21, 7.53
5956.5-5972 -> 0.15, 7.65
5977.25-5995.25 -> 0.16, 7.68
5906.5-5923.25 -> 0.14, 7.53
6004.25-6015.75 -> 0.21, 7.46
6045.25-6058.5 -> 0.24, 7.4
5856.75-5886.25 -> -0.11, 9.22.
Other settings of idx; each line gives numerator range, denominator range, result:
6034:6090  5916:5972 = 1.26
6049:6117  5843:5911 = 1.20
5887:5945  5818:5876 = 0.93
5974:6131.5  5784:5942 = 1.11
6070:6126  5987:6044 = 1.31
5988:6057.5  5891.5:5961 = 1.04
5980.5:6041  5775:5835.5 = 1.03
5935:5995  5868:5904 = 0.90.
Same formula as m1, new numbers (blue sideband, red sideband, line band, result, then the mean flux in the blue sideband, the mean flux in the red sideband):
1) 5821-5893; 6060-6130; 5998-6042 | 0.20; 8.33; 9.21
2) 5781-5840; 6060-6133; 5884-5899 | 0.15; 7.78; 9.15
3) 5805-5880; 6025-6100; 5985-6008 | 0.19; 8.33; 9.15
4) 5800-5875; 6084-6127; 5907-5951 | 0.14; 8.09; 9.46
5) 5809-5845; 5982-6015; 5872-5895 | -0.18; 7.87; 7.45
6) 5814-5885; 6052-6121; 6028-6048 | 0.17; 8.4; 9.21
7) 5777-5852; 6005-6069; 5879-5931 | 0.02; 7.79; 7.54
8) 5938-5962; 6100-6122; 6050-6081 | -0.09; 7.56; 7.47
